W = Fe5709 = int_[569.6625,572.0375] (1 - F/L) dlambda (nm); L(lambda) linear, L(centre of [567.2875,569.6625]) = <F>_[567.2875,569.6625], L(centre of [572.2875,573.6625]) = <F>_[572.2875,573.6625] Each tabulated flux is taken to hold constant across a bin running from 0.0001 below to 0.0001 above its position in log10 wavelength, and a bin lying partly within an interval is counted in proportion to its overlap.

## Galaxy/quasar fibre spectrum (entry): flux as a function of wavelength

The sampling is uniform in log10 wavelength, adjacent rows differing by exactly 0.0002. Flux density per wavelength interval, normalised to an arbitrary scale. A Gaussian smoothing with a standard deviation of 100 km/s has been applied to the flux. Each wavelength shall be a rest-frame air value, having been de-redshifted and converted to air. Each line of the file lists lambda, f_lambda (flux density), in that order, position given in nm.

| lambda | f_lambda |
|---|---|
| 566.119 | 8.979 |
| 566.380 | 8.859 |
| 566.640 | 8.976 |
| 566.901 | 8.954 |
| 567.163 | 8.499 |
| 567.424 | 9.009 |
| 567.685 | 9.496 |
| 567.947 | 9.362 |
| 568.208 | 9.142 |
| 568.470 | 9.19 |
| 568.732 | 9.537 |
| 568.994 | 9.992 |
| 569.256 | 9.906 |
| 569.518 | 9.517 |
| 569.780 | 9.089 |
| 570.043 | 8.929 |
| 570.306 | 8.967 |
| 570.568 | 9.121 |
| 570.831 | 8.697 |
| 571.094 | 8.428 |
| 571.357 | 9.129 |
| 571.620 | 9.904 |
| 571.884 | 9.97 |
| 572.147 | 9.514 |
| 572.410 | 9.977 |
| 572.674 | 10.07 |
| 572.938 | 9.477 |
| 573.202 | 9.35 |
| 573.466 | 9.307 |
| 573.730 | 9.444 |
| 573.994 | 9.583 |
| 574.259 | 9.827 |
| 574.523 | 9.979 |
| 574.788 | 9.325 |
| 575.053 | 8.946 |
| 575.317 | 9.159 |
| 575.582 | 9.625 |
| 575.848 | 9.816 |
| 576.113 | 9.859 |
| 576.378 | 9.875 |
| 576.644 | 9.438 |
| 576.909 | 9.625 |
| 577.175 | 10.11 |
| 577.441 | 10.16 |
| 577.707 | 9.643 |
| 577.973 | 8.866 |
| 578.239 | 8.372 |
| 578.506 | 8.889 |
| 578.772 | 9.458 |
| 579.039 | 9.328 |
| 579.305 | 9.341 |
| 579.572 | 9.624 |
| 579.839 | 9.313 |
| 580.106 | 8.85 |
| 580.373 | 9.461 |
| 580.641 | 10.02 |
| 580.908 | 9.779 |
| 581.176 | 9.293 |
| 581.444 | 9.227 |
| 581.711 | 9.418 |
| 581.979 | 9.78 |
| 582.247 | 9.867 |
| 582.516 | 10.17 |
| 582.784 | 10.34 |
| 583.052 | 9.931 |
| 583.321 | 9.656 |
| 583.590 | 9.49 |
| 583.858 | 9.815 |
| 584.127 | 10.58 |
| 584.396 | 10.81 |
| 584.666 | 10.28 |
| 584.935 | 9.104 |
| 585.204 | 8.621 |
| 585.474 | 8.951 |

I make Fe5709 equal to 0.10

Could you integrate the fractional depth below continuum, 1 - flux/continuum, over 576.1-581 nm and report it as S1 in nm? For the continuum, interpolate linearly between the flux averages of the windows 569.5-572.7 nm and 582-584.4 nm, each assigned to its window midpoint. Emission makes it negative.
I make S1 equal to 0.14 nm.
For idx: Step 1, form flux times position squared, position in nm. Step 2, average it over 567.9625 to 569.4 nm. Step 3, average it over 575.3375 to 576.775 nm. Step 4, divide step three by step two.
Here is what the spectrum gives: 1.0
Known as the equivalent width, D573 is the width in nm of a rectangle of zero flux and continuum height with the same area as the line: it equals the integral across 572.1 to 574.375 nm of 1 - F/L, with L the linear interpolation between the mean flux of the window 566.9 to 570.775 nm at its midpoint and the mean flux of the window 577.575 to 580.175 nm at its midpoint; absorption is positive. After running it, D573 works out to -0.10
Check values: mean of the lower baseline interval 9.25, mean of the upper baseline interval 9.18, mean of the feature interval 9.62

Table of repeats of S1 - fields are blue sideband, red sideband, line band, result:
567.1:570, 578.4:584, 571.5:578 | -0.13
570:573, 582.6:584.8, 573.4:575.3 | 0.01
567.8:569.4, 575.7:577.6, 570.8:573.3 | 0.04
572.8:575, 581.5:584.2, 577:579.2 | 0.07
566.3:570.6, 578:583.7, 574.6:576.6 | -0.03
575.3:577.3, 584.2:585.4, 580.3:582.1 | 0.03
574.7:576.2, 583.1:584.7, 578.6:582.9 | 0.12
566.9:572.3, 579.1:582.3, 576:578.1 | -0.06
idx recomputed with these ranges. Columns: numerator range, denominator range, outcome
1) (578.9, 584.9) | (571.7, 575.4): 1.05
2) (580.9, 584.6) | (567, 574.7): 1.10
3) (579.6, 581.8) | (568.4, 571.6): 1.06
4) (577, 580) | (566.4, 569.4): 1.05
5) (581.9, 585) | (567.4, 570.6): 1.13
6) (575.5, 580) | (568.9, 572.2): 1.04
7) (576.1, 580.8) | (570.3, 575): 1.02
